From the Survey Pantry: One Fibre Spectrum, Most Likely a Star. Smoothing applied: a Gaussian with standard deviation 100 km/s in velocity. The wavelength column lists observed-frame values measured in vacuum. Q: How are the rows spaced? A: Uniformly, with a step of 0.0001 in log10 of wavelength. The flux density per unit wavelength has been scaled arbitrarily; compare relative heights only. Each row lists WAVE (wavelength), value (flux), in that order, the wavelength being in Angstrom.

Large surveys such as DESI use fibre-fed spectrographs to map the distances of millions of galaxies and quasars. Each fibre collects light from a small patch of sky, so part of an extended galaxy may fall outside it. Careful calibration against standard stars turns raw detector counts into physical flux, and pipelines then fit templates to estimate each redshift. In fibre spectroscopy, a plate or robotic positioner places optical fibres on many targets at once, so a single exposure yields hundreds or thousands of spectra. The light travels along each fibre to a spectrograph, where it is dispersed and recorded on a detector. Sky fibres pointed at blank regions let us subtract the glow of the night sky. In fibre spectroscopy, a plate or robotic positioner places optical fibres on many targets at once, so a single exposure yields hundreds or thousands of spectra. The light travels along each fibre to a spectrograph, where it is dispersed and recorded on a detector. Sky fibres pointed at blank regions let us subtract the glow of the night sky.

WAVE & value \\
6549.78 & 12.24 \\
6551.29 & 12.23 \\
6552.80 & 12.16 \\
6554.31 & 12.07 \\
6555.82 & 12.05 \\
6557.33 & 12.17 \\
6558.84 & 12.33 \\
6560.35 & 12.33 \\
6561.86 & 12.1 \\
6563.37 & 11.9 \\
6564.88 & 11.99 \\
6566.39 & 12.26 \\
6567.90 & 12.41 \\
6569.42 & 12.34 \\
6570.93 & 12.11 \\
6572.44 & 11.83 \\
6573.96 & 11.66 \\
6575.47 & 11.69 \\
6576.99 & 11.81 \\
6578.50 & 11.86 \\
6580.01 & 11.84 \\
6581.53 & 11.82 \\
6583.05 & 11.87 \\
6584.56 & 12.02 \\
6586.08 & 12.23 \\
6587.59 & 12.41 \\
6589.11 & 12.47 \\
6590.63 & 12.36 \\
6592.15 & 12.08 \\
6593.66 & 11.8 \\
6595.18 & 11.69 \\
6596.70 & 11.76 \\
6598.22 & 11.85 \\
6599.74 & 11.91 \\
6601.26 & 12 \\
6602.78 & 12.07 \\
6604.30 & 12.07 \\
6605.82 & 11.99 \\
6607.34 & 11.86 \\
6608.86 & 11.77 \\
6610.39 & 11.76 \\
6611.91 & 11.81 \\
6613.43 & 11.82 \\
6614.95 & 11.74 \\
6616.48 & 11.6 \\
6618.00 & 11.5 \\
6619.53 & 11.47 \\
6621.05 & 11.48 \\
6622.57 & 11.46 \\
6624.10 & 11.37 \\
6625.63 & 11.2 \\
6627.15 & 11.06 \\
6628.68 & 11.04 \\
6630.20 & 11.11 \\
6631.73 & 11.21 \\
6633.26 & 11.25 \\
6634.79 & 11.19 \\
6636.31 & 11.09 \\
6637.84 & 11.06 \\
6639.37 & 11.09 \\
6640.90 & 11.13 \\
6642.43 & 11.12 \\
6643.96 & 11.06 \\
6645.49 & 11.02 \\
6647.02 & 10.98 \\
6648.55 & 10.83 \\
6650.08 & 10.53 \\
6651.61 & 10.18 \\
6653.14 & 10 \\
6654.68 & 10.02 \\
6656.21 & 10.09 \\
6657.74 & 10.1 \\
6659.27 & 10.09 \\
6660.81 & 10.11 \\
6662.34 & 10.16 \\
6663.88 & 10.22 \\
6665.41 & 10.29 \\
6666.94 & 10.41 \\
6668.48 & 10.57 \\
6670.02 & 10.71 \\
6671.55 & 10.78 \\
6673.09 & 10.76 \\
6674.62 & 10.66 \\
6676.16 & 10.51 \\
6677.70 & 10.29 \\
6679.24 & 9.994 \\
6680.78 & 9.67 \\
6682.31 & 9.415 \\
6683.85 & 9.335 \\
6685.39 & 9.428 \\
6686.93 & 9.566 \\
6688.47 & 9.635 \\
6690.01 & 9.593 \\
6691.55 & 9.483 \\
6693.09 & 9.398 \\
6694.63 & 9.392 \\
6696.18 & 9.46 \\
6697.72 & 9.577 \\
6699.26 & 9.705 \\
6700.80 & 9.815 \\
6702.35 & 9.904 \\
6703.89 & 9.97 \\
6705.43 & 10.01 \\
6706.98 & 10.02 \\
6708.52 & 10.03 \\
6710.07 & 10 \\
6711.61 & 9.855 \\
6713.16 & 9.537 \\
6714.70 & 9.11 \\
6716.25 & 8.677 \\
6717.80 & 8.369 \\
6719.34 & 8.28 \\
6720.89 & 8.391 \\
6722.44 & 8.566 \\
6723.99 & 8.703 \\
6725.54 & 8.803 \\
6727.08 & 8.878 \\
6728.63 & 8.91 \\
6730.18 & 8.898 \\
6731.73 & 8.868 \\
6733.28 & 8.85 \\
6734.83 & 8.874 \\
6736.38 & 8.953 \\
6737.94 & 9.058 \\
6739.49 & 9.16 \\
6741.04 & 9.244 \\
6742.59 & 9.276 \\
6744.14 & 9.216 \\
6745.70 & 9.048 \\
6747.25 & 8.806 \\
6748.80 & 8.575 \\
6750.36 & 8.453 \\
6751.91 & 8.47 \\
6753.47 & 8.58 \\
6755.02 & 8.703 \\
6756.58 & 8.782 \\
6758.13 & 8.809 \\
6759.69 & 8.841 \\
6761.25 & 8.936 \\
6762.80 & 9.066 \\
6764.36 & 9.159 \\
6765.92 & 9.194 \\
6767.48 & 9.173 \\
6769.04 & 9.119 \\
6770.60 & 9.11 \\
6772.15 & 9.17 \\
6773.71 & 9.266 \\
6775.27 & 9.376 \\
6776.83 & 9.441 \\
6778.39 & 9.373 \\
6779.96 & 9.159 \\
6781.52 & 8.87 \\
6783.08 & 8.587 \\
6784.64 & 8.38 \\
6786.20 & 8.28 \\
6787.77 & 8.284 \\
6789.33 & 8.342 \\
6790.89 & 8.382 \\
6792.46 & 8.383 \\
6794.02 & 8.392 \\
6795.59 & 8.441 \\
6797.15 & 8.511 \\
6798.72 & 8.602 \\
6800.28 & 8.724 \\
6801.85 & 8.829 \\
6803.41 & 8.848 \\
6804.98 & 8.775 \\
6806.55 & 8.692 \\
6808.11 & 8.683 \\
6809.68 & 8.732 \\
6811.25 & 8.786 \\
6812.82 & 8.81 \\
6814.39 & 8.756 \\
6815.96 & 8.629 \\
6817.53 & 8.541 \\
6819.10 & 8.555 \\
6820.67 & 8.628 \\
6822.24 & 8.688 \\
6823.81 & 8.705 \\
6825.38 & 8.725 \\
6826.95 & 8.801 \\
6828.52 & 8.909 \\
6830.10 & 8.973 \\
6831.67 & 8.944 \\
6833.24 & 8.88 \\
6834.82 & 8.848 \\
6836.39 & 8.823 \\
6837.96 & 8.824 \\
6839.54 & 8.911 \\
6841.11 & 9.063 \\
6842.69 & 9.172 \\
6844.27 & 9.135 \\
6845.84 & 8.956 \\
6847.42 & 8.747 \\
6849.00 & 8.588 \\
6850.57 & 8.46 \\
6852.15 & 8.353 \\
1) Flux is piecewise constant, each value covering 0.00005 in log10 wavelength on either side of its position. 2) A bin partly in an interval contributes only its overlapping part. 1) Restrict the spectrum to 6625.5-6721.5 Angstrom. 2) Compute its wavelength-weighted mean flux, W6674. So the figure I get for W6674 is 10.1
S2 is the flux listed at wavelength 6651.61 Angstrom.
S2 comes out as 10.18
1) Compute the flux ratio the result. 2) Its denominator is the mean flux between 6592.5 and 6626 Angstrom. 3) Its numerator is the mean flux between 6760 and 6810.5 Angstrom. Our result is 0.75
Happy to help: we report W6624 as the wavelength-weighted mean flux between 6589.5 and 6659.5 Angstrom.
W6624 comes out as 11.3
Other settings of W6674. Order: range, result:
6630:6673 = 10.7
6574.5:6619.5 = 11.9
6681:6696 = 9.48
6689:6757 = 9.14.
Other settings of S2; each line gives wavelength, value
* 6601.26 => 12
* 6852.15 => 8.353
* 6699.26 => 9.705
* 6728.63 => 8.91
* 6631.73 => 11.21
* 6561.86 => 12.1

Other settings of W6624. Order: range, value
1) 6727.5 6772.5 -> 8.94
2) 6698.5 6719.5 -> 9.56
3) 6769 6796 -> 8.79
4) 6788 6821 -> 8.62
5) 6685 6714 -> 9.71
